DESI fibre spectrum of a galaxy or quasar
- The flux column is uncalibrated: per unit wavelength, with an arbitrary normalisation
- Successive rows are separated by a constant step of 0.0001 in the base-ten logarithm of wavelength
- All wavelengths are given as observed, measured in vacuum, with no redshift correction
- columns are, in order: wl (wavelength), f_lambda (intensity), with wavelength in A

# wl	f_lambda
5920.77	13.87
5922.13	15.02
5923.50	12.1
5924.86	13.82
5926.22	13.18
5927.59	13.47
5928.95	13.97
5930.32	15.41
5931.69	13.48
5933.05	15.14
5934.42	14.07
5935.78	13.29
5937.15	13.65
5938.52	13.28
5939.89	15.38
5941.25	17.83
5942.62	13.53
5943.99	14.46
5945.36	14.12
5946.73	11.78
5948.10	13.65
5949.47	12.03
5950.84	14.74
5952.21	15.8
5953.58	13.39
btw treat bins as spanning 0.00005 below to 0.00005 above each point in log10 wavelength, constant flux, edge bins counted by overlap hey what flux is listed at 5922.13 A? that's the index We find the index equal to 15.02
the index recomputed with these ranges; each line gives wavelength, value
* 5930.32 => 15.41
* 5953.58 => 13.39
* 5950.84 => 14.74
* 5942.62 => 13.53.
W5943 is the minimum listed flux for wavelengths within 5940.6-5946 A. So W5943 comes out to 13.53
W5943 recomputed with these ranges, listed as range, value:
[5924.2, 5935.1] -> 13.18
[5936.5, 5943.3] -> 13.28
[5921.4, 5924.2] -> 12.1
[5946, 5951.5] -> 11.78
